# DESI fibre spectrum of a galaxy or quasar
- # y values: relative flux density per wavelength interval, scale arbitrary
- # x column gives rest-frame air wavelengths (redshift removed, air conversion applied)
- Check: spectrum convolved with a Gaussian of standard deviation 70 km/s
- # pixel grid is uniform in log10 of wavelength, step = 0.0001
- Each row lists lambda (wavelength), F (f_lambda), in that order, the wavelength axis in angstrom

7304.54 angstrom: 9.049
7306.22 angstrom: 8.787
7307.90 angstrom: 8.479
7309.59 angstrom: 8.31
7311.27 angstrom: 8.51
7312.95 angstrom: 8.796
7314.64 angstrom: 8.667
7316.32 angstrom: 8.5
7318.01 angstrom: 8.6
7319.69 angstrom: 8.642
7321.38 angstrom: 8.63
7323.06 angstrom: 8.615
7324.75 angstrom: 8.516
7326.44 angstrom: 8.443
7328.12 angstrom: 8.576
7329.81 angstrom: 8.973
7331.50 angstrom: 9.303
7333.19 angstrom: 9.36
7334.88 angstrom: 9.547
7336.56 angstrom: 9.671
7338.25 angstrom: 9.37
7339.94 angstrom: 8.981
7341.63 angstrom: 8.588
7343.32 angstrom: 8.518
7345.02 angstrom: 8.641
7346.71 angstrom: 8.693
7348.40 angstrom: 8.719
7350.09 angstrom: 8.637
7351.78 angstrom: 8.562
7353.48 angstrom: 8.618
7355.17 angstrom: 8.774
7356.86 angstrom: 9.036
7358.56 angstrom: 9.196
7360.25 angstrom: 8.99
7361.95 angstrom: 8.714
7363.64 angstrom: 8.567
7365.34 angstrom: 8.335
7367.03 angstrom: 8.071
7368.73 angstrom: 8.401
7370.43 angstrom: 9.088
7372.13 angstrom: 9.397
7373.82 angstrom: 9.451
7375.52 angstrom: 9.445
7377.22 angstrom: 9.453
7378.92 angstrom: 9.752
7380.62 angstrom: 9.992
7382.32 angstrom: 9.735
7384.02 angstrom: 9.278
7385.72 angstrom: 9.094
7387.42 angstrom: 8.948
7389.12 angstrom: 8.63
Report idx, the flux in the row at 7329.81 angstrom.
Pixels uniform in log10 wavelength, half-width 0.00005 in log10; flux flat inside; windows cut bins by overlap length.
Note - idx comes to 8.973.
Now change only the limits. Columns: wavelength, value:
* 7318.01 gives 8.6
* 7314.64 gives 8.667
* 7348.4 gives 8.719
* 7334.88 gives 9.547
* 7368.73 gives 8.401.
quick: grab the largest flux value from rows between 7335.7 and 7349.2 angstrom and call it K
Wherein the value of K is 9.671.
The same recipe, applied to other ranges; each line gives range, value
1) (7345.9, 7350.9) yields 8.719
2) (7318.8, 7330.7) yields 8.973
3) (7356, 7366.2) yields 9.196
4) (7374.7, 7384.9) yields 9.992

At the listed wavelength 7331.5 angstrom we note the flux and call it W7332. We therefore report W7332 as 9.303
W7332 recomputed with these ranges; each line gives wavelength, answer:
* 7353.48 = 8.618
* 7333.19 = 9.36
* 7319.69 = 8.642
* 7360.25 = 8.99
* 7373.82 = 9.451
